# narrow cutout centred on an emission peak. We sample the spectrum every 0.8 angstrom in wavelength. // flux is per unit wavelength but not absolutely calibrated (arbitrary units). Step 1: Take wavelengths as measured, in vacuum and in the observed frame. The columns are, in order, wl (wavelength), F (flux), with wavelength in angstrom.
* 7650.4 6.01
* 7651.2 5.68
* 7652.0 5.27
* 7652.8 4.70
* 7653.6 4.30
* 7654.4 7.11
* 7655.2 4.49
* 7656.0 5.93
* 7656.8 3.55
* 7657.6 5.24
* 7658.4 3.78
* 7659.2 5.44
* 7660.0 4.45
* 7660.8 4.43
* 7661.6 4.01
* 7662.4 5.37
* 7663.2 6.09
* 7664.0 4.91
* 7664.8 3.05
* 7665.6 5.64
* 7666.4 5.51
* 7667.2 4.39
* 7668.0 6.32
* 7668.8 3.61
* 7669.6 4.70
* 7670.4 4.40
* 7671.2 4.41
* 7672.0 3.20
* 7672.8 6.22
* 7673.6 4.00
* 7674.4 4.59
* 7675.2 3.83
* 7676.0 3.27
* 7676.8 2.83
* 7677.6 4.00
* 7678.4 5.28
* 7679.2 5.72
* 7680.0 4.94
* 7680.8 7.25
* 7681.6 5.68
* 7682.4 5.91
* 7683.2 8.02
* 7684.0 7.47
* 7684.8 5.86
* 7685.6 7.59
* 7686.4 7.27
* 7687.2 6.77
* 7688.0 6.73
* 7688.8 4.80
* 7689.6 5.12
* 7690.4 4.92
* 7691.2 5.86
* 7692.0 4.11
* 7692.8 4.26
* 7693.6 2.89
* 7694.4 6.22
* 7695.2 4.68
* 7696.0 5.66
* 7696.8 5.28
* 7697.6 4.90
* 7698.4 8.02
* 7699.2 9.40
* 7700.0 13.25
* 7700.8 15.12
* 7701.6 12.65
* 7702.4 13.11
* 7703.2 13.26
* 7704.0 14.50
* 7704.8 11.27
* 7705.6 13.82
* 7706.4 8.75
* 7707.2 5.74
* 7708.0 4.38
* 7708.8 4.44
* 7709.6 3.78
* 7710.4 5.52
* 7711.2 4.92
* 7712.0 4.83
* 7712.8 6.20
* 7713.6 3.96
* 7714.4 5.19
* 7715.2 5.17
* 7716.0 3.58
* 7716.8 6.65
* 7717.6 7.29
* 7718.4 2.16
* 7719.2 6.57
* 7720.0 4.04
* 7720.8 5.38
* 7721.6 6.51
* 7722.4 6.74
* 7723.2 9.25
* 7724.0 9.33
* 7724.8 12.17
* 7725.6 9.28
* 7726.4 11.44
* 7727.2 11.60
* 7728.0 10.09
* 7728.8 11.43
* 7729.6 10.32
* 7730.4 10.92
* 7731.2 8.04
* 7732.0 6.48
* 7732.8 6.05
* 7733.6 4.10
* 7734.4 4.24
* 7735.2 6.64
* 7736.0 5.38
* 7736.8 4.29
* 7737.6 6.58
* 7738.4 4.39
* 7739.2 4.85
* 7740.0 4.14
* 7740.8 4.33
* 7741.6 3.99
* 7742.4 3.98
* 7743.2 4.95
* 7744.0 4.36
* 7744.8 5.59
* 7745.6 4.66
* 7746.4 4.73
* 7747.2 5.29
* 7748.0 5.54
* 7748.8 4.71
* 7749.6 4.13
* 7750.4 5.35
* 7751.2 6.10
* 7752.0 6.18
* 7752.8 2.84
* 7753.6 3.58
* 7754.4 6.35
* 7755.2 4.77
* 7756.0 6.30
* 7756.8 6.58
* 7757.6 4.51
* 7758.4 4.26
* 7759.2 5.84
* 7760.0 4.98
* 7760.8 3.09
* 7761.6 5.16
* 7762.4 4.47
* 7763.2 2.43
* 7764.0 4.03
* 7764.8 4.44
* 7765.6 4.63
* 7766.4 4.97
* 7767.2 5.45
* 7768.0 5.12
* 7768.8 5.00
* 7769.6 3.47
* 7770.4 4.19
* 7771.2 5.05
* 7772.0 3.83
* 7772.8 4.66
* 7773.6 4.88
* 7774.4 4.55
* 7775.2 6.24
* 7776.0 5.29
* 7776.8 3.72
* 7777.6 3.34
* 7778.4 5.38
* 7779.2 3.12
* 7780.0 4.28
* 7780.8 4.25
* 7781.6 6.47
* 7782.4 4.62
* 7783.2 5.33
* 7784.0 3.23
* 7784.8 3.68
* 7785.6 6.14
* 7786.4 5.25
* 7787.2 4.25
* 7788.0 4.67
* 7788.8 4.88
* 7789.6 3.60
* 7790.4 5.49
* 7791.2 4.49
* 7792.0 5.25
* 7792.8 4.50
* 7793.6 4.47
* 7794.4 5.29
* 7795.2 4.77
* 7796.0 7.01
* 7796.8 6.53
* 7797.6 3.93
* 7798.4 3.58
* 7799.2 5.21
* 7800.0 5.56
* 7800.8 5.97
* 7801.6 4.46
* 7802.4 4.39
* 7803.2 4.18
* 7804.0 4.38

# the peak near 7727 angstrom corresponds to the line [N II]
